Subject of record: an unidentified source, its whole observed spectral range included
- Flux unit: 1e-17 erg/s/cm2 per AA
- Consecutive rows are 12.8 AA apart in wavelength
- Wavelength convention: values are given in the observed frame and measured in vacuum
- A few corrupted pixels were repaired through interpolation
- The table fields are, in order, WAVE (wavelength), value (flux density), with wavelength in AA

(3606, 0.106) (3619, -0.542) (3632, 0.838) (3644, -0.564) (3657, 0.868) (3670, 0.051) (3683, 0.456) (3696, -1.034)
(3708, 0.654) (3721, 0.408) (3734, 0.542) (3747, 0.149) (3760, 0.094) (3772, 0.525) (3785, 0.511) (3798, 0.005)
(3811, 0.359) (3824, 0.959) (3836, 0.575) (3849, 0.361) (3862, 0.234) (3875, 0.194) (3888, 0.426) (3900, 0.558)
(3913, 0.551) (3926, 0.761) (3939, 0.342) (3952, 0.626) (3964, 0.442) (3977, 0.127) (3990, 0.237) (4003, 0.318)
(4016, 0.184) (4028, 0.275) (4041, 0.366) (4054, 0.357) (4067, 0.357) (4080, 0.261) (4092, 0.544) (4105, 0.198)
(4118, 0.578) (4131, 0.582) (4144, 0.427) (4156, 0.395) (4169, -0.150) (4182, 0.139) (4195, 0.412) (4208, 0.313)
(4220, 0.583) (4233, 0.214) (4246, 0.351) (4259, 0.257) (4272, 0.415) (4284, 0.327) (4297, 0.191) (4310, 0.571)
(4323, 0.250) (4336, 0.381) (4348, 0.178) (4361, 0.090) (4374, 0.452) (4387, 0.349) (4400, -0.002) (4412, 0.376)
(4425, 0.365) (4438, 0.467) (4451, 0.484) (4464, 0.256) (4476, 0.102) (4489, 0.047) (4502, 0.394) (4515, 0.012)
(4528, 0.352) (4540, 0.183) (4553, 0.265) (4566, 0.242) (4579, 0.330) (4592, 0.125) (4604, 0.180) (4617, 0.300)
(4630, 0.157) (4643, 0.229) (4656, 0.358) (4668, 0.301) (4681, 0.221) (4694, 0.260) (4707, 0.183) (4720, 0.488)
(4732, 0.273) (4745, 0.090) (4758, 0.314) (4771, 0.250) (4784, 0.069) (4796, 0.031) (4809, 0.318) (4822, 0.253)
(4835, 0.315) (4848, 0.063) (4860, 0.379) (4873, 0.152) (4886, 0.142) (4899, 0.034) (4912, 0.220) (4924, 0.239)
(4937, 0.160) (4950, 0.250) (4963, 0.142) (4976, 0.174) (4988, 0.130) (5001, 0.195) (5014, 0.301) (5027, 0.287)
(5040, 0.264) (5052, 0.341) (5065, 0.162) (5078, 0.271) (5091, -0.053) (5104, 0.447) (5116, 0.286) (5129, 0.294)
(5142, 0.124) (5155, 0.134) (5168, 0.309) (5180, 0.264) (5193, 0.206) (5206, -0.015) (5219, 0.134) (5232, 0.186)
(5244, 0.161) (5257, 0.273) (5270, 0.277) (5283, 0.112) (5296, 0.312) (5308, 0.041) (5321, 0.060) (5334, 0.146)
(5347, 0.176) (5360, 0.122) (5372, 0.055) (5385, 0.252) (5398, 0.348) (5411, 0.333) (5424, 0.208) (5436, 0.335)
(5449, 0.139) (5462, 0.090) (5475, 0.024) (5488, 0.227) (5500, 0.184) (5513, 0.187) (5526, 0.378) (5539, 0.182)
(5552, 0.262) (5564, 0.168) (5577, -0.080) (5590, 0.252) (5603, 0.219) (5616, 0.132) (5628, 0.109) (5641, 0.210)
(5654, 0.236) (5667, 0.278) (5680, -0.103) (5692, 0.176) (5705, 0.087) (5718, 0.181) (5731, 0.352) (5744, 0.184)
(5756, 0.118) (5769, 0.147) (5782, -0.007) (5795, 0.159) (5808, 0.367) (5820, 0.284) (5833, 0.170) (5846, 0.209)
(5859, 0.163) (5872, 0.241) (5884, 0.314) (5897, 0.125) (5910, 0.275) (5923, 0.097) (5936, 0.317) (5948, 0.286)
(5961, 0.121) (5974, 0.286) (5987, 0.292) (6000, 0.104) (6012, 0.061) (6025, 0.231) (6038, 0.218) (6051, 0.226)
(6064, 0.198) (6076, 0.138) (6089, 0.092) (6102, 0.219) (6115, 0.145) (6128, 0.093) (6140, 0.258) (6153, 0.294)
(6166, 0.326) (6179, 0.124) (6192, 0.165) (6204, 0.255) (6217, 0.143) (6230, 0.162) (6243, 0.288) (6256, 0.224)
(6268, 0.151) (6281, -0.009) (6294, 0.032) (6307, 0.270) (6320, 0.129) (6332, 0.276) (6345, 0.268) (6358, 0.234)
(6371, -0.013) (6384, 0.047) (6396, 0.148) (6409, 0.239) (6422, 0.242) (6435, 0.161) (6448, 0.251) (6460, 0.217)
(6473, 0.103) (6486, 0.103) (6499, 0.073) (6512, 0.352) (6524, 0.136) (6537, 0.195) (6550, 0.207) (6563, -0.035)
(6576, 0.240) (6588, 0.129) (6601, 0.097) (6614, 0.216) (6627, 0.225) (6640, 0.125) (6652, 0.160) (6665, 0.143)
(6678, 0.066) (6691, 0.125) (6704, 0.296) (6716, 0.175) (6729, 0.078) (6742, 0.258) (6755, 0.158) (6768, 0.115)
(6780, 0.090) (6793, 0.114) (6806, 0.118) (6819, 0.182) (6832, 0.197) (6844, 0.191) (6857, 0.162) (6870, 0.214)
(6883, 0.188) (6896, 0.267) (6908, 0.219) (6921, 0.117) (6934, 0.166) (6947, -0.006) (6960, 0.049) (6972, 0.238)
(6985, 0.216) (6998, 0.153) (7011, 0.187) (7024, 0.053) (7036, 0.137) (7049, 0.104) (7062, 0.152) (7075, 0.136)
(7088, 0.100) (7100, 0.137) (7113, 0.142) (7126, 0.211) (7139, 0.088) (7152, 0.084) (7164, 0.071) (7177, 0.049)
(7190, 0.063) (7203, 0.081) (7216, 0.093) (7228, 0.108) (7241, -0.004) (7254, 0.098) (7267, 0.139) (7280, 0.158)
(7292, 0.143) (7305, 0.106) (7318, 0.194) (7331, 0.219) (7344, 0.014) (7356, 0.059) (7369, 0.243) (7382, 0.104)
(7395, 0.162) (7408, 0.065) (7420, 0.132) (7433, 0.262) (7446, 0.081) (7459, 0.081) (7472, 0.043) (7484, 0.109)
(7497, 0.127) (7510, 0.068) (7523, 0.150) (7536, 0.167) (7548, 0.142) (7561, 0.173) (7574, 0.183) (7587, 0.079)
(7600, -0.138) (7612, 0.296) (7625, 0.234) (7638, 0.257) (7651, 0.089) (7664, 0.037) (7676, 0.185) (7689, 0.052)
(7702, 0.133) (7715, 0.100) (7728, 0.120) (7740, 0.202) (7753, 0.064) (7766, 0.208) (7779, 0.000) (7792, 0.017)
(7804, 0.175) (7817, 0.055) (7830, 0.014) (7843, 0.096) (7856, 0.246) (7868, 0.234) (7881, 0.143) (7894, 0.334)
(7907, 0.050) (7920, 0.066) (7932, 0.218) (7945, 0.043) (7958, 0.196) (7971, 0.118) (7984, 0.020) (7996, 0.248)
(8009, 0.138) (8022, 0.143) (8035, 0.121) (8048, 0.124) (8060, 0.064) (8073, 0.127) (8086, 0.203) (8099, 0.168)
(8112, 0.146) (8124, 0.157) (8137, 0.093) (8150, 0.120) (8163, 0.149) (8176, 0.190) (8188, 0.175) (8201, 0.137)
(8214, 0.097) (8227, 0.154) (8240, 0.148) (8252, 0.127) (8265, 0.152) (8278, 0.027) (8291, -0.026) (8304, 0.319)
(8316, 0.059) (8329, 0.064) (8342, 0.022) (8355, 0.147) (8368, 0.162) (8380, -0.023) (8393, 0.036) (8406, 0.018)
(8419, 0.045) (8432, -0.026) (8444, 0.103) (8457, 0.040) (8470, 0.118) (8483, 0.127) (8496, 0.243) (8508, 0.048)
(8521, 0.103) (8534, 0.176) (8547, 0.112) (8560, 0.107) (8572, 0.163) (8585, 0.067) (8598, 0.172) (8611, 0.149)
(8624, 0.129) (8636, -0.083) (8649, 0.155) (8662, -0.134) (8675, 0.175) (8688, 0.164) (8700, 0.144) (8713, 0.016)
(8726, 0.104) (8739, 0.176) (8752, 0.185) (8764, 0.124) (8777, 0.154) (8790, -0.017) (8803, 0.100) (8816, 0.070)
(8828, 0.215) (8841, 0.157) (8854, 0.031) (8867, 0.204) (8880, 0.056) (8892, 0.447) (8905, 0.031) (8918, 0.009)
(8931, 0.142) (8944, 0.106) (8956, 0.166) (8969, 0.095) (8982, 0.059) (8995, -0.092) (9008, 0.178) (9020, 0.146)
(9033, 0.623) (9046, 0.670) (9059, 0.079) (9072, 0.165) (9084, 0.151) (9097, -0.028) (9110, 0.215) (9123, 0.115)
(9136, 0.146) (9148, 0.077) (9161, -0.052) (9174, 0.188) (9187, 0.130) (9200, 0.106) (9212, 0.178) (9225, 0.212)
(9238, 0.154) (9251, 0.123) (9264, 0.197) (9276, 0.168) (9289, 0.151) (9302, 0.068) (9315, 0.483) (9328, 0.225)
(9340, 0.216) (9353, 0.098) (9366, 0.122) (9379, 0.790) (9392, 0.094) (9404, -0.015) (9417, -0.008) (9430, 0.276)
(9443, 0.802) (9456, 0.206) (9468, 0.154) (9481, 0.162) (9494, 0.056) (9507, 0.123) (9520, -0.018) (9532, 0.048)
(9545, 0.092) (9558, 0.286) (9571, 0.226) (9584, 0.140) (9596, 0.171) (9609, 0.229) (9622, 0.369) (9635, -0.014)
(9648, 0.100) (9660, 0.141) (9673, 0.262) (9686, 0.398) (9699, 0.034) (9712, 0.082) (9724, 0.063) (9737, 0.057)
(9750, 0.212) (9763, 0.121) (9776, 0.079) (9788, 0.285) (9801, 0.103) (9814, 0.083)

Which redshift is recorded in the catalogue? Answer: 1.424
